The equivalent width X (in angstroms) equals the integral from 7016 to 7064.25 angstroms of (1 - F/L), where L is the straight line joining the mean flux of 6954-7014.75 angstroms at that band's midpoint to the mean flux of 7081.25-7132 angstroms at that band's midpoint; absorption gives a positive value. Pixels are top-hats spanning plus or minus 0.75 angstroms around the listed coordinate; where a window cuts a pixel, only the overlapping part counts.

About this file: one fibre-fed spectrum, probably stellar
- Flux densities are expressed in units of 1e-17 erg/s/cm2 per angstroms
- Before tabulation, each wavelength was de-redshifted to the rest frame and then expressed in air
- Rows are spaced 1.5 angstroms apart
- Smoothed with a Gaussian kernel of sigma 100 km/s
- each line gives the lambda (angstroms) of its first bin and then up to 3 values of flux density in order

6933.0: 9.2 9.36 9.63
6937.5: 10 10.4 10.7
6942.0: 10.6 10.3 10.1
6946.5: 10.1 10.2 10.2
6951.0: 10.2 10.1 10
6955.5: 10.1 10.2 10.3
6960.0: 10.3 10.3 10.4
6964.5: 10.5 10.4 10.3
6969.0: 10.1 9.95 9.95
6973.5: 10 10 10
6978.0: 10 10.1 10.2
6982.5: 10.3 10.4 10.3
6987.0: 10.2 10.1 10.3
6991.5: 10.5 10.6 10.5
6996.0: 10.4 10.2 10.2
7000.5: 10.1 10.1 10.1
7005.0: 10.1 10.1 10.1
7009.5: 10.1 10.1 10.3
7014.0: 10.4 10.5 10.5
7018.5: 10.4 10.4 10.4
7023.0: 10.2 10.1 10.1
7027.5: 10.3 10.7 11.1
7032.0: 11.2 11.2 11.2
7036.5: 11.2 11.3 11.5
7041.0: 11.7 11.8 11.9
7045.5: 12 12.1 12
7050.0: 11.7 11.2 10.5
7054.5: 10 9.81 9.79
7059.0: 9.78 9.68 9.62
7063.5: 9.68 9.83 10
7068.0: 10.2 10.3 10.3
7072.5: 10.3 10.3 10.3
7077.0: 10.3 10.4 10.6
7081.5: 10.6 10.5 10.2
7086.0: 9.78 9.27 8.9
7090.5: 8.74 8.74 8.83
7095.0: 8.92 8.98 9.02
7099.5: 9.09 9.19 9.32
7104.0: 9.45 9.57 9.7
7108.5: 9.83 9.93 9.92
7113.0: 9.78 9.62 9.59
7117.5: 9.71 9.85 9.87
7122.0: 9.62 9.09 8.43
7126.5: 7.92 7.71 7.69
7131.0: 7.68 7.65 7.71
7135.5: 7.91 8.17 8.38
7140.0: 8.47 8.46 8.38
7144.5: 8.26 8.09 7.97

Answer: -5.0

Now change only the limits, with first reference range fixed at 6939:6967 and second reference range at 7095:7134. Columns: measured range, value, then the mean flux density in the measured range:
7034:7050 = -3.4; 11.7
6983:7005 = -0.7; 10.3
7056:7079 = -1.5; 10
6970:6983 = 0.1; 10.1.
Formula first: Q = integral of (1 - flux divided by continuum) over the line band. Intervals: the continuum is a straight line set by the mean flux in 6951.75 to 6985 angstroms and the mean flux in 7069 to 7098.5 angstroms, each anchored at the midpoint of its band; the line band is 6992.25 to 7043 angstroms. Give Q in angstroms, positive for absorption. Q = -2.84 angstroms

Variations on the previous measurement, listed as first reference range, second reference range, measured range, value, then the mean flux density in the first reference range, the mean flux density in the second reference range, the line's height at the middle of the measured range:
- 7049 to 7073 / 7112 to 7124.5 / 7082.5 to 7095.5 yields 0.8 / 10.2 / 9.62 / 9.91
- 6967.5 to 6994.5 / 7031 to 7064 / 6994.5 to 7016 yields 0.5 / 10.2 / 11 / 10.5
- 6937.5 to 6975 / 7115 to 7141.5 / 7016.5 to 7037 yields -2.4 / 10.2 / 8.56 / 9.55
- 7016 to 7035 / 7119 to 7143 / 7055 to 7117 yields -2.8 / 10.6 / 8.37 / 9.31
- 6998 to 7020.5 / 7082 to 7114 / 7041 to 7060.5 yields -2.3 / 10.2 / 9.42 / 9.85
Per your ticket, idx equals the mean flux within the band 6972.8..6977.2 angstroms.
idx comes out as 10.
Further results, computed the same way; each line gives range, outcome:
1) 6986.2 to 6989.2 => 10.2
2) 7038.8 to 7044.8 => 11.7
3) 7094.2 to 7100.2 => 9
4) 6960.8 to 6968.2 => 10.4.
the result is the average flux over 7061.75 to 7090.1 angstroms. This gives 10.1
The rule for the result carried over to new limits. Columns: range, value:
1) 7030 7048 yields 11.5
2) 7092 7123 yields 9.47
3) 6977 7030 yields 10.3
